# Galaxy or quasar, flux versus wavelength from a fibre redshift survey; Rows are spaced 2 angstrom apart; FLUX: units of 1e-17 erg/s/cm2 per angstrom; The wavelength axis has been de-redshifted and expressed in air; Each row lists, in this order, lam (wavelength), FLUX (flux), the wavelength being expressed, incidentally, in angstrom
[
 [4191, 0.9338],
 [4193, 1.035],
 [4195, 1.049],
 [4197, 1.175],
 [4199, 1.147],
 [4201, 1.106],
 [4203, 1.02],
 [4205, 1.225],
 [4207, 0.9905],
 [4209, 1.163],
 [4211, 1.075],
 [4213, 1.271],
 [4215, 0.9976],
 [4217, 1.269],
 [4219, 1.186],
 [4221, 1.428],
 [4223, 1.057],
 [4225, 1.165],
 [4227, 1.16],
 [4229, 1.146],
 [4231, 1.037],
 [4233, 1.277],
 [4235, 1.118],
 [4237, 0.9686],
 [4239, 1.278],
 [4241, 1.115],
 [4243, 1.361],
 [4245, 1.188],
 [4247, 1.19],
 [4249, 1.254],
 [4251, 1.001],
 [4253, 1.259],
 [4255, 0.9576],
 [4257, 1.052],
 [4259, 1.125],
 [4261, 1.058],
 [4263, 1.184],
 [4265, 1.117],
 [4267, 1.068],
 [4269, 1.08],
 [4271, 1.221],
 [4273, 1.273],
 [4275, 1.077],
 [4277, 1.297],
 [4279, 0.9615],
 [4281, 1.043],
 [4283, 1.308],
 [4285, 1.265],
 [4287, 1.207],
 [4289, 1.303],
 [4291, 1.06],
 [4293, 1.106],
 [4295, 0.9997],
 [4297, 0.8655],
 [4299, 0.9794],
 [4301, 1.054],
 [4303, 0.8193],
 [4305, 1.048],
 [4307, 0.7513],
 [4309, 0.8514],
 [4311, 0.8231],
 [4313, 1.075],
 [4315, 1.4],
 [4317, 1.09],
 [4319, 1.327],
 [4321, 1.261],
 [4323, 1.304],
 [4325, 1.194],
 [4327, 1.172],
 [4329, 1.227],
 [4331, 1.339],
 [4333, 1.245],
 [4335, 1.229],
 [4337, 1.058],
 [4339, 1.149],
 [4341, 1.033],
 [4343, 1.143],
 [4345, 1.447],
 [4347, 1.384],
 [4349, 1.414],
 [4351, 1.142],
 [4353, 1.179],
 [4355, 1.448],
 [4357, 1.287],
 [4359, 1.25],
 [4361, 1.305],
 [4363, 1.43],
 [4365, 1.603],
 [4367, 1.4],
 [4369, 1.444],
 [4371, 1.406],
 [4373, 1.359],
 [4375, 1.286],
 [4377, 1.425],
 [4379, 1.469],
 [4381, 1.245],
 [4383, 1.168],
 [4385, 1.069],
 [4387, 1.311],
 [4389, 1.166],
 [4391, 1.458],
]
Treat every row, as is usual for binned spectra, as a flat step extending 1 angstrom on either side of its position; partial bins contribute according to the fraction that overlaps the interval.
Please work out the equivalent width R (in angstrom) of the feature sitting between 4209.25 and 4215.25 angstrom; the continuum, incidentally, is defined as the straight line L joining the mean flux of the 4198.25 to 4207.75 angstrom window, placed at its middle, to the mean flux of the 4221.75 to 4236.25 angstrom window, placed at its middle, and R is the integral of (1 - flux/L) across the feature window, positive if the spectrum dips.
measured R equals -0.1 angstrom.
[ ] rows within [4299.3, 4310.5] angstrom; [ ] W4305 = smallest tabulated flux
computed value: 0.7513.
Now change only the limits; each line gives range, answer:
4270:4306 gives 0.8193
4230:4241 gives 0.9686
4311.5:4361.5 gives 1.033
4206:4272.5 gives 0.9576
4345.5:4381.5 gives 1.142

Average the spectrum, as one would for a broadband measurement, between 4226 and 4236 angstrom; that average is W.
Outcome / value 1.15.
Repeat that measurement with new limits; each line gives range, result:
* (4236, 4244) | 1.18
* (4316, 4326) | 1.24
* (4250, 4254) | 1.13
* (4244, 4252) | 1.16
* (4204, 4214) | 1.14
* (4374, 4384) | 1.32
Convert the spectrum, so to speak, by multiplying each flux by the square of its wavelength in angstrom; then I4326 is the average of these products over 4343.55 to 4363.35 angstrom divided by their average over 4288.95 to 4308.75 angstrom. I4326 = 1.4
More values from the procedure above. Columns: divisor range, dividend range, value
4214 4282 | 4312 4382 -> 1.18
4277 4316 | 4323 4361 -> 1.21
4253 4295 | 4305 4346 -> 1.04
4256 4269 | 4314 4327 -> 1.17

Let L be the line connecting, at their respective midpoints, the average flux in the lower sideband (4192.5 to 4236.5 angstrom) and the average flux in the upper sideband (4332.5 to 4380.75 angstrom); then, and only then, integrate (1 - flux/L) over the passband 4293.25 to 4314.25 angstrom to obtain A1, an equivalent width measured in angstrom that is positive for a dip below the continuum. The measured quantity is 5.2 angstrom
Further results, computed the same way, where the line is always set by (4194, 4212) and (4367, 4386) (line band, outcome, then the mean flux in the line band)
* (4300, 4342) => 4.62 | 1.12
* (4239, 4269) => 0.73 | 1.14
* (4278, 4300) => 2.05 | 1.1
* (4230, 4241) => 0.12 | 1.13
